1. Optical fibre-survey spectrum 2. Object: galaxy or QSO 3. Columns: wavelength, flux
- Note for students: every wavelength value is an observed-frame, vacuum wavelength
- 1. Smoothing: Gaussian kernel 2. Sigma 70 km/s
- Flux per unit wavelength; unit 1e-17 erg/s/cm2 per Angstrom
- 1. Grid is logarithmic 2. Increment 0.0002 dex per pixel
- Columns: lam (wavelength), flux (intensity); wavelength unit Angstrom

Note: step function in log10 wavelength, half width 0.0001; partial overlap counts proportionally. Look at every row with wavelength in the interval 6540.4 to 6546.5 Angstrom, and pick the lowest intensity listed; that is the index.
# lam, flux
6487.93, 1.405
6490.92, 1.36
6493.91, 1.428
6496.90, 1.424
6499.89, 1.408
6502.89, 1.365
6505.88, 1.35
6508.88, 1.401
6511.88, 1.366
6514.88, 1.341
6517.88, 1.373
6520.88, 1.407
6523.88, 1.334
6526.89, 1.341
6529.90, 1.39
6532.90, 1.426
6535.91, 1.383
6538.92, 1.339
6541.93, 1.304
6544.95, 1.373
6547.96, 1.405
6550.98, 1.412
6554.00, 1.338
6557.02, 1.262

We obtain 1.304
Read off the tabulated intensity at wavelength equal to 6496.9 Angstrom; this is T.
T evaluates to 1.424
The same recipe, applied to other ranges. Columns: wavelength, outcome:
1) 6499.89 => 1.408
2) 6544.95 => 1.373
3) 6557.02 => 1.262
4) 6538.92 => 1.339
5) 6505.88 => 1.35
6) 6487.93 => 1.405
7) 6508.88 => 1.401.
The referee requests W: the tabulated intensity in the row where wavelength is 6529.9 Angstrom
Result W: 1.39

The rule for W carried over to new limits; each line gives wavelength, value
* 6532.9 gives 1.426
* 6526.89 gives 1.341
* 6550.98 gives 1.412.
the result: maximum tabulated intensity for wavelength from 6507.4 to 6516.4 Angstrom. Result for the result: 1.401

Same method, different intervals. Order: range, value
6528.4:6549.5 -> 1.426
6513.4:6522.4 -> 1.407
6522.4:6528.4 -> 1.341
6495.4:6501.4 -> 1.424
